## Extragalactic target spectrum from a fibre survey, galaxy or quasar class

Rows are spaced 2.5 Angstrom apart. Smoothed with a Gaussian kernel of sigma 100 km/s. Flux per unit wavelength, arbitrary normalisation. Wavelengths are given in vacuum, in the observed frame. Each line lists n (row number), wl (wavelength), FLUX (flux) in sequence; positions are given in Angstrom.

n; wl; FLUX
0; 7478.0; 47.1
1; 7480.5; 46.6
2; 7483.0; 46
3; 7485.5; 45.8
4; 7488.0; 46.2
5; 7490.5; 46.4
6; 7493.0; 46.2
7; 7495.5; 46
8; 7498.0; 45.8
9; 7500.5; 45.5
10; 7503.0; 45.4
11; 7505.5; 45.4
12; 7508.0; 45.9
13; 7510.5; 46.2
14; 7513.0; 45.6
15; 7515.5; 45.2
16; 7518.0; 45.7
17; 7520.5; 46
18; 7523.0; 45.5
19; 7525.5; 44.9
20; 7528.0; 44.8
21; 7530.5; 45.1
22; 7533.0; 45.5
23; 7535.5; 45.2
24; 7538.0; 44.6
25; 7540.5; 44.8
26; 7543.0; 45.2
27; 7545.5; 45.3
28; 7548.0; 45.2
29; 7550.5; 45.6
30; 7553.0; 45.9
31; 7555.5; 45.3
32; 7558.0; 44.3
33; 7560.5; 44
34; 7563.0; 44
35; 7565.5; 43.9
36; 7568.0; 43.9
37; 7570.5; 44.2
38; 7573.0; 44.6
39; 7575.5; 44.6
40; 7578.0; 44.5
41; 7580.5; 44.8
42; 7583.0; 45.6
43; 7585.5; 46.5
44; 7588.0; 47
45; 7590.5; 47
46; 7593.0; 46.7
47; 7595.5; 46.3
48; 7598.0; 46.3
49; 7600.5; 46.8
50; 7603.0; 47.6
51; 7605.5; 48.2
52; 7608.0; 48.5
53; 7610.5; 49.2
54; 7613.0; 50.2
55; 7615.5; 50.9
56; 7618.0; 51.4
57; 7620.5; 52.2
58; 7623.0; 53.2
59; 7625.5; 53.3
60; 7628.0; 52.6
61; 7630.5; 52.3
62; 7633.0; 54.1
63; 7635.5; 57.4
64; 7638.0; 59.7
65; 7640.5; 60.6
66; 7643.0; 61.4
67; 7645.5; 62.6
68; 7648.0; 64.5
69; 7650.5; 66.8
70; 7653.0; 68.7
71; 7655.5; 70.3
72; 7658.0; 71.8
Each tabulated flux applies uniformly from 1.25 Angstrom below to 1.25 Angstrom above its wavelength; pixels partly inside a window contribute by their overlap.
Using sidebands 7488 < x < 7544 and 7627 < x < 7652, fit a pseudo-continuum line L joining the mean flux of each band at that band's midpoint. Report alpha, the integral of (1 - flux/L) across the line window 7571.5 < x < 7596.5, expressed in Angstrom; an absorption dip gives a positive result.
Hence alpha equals 3.5 Angstrom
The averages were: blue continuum 45.5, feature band 45.7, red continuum 59.4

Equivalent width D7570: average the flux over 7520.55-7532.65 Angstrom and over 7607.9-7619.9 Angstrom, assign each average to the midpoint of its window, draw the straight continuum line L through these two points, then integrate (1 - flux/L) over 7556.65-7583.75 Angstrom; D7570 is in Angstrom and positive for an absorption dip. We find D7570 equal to 1.91 Angstrom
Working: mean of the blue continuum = 45.2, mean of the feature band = 44.4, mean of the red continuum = 50.3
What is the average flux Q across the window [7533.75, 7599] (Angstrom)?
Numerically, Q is 45.2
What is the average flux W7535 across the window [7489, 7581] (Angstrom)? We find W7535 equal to 45.2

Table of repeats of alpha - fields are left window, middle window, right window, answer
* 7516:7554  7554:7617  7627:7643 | 5.9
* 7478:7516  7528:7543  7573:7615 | 0.4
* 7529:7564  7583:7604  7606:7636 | 1.1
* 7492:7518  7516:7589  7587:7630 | 3.6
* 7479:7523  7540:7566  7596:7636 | 1.7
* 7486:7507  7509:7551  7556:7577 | -0.2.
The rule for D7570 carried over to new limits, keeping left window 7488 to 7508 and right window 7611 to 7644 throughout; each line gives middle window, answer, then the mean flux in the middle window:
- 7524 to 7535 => 0.6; 45.1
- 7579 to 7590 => 1.2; 46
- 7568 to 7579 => 1.4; 44.4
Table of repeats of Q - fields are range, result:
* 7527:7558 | 45.2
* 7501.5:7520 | 45.6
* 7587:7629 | 49.3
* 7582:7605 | 46.7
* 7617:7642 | 54.8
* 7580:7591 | 46.2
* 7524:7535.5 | 45.1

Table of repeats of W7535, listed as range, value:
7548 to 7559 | 45.3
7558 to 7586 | 44.5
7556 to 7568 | 44.1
